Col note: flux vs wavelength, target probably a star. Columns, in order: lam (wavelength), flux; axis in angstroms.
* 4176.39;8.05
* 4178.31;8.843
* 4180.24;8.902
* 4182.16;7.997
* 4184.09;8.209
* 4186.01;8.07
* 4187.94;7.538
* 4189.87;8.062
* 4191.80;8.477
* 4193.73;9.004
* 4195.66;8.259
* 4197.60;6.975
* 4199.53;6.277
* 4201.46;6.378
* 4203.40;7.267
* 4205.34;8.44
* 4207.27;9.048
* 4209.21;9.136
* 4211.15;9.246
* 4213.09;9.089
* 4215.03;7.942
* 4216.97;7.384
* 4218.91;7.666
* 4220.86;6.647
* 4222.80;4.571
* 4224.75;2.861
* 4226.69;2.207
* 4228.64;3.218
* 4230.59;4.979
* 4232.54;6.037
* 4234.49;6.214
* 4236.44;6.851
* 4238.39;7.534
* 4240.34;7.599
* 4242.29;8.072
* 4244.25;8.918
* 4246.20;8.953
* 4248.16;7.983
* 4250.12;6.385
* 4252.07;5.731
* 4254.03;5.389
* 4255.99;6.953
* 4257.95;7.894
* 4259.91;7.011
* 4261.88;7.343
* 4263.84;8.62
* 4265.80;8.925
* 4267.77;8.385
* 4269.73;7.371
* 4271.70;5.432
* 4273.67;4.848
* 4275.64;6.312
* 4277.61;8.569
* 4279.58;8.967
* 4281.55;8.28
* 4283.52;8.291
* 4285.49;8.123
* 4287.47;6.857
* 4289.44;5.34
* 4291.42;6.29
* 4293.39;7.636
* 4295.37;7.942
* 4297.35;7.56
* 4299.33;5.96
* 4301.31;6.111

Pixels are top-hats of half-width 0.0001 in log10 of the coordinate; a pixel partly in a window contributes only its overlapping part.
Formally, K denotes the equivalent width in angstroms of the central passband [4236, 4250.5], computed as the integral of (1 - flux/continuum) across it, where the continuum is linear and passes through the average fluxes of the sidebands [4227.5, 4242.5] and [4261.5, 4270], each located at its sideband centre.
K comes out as -2.5 angstroms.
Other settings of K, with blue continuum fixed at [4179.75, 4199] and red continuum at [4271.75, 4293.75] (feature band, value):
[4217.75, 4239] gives 6.5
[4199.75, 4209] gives 0.2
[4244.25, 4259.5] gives 0.6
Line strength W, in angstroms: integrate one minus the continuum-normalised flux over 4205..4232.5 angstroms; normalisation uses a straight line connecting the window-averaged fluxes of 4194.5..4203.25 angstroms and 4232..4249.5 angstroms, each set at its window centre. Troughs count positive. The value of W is 2.76 angstroms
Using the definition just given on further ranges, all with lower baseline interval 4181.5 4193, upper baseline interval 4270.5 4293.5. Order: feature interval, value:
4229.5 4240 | 1.7 angstroms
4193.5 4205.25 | 0.9 angstroms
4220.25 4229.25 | 4.5 angstroms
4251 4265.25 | 0.5 angstroms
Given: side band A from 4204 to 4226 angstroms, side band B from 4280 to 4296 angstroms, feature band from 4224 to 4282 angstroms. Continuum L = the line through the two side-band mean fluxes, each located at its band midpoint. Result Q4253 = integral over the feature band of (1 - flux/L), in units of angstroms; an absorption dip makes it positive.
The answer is 4.62 angstroms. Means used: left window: 7.39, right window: 7.39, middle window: 6.8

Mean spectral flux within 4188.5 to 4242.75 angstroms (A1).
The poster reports 6.97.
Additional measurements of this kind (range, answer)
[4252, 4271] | 7.41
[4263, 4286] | 7.66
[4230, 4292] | 7.22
